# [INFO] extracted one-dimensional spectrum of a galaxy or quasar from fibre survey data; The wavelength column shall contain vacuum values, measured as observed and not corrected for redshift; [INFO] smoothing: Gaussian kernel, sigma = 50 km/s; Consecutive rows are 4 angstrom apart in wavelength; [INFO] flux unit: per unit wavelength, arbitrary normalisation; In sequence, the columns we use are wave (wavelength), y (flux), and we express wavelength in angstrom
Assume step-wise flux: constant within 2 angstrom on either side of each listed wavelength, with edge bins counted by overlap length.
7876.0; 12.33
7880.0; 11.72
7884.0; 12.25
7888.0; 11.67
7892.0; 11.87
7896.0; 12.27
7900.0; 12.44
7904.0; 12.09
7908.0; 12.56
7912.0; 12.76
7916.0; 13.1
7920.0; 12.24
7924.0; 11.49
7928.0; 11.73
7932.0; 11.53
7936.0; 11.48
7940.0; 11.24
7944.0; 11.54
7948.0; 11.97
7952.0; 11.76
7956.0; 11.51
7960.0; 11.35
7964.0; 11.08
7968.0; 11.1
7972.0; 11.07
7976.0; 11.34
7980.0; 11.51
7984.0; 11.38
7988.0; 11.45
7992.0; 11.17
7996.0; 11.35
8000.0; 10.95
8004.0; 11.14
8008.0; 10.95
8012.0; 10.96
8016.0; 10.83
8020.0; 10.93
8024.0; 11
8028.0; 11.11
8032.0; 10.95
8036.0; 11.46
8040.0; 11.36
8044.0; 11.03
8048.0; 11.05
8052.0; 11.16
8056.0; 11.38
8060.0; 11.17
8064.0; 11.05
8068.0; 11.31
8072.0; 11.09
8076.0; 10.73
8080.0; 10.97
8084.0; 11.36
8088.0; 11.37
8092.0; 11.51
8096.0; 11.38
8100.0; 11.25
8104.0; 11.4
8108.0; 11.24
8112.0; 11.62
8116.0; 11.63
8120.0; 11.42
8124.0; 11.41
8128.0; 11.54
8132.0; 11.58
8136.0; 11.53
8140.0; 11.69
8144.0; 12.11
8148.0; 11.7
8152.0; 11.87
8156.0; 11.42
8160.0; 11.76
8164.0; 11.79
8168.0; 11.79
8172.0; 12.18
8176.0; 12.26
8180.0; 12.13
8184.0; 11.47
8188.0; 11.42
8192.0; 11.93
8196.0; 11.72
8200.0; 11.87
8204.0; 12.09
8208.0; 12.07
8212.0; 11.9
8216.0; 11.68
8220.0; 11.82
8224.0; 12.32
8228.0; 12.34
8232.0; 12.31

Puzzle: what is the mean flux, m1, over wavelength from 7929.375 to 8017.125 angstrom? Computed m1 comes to 11.3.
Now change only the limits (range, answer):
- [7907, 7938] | 12.1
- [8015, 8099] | 11.2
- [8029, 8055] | 11.2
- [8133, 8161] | 11.7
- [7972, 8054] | 11.2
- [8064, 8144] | 11.4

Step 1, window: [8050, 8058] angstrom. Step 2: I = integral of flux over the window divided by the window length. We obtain 11.3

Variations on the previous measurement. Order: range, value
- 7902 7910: 12.3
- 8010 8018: 10.9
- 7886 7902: 12.1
